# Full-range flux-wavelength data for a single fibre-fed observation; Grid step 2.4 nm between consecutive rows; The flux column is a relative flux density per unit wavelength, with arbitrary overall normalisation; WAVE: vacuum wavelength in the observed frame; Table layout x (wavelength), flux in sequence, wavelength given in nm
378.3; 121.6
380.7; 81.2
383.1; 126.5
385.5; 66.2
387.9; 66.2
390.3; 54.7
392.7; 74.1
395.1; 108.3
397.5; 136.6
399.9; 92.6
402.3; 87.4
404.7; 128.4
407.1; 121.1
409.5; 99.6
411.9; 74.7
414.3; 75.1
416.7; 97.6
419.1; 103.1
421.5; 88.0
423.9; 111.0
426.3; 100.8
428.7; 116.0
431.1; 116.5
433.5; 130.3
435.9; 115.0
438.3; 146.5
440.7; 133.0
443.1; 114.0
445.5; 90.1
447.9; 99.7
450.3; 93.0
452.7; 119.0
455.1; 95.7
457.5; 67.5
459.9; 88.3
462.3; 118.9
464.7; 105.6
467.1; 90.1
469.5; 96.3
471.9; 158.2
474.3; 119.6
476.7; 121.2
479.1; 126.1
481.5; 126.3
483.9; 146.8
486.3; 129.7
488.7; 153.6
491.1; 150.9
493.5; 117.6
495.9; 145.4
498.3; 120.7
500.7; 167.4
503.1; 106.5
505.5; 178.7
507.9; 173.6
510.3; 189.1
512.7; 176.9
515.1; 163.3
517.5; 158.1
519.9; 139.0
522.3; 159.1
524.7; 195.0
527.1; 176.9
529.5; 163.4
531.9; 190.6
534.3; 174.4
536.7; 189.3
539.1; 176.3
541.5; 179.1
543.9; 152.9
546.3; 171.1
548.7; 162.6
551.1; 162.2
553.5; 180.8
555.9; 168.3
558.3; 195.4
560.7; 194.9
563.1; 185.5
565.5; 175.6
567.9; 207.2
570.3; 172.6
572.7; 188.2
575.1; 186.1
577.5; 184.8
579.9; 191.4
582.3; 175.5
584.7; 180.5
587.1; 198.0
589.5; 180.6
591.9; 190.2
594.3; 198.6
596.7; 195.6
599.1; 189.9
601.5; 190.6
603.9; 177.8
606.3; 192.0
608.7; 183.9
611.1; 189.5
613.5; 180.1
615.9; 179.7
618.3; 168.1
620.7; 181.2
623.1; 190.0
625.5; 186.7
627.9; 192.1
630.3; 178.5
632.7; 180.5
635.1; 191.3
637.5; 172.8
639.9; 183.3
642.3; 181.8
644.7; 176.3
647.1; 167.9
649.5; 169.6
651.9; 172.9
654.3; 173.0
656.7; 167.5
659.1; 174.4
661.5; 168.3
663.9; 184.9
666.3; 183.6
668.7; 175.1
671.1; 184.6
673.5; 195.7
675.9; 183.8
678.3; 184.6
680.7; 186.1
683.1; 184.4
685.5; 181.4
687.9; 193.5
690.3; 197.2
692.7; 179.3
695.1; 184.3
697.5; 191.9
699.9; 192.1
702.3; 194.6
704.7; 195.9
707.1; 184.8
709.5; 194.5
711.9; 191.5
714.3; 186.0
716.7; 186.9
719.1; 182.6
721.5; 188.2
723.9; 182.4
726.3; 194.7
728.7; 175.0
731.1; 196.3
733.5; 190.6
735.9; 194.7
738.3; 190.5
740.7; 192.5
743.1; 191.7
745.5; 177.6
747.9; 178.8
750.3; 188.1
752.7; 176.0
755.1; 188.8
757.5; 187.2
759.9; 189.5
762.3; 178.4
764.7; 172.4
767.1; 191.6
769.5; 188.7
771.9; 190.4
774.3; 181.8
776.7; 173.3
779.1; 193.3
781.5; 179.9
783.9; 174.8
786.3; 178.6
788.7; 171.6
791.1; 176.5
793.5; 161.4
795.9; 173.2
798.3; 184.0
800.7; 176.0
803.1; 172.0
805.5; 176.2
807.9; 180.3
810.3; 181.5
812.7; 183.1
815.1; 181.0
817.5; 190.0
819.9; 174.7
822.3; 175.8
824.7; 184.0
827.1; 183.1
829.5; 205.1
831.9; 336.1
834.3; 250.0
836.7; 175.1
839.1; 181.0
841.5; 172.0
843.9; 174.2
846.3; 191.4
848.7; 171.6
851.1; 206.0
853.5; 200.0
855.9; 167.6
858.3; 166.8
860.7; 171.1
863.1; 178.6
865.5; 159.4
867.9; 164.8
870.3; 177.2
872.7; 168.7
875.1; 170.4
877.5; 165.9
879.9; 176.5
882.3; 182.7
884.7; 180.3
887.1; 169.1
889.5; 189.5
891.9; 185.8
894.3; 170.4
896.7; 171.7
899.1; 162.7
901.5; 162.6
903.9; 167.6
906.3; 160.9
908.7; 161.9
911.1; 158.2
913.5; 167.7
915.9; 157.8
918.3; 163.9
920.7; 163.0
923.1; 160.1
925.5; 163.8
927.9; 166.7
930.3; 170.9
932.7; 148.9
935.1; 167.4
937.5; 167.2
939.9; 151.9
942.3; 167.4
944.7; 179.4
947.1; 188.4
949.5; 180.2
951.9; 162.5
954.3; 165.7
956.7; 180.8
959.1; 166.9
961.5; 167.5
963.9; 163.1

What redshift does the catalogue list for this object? 0.267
